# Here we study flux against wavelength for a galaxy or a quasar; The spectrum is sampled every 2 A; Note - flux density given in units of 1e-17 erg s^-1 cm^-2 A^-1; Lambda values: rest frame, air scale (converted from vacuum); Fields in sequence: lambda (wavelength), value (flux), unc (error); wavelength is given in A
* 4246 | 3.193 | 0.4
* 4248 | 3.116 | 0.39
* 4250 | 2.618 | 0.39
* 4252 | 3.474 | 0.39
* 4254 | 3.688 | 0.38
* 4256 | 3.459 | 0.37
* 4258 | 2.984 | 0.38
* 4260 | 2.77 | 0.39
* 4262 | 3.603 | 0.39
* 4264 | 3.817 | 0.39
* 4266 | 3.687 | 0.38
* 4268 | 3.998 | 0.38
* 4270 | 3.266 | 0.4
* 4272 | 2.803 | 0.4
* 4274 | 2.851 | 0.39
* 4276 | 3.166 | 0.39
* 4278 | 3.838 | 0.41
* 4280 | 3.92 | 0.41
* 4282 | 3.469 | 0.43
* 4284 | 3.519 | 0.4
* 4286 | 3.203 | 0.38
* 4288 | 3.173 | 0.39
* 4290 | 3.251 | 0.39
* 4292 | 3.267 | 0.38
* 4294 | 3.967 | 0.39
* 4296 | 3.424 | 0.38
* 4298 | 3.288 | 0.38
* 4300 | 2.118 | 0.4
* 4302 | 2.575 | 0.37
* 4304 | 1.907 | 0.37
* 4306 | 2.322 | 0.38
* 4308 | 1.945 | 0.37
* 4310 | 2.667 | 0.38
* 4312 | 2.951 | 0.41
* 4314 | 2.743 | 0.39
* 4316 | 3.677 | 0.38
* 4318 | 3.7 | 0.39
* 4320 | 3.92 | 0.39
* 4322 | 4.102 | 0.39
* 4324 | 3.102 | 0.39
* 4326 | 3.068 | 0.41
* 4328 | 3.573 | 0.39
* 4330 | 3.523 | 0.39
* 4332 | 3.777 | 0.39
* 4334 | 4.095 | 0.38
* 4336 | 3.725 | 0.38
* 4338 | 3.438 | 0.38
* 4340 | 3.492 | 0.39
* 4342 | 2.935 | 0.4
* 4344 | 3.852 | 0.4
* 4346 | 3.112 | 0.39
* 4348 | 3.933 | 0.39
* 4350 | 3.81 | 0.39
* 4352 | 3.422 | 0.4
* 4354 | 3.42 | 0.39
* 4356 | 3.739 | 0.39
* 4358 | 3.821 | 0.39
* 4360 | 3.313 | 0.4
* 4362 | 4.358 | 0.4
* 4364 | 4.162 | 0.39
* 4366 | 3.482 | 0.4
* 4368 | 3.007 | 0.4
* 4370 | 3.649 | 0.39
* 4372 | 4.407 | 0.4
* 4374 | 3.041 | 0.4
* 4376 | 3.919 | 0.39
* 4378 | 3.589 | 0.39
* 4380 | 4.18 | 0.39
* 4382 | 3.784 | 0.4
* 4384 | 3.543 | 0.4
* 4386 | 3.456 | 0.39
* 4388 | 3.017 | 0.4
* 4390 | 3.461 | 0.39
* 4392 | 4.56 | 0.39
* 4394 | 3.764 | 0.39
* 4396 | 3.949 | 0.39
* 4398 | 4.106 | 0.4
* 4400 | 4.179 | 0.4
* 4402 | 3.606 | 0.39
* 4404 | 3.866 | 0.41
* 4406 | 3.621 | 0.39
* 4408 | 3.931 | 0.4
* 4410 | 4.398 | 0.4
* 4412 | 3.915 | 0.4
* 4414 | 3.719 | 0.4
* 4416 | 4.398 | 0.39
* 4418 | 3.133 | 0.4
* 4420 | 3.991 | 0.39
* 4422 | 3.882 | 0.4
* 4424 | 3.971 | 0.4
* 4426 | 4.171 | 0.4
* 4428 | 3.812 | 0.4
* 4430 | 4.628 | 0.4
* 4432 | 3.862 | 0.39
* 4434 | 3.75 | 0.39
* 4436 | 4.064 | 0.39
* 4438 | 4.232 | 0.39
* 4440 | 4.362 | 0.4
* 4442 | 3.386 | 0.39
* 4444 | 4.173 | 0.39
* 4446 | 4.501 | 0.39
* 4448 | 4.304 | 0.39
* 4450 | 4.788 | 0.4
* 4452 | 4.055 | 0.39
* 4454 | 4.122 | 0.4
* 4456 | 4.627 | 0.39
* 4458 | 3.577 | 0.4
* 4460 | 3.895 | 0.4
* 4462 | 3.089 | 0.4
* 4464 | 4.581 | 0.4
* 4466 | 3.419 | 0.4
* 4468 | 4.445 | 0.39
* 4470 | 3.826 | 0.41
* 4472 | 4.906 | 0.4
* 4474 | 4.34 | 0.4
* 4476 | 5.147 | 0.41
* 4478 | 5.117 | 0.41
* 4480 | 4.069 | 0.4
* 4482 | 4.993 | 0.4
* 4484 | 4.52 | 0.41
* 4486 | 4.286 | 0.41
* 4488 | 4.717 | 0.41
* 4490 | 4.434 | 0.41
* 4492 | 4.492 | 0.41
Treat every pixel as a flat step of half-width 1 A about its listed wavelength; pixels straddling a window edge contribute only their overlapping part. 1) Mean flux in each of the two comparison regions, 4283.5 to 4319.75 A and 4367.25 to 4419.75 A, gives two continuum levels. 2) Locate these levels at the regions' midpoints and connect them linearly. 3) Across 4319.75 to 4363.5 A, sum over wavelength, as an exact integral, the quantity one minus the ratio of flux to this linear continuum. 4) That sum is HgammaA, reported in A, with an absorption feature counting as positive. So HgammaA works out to -3.7 A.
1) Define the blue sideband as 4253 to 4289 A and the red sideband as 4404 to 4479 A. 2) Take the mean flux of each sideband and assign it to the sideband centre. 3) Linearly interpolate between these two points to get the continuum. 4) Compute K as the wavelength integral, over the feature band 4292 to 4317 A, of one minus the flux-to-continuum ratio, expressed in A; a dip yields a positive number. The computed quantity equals 5.1 A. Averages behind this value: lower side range 3.4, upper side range 4.11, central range 2.82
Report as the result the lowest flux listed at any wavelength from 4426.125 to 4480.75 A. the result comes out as 3.089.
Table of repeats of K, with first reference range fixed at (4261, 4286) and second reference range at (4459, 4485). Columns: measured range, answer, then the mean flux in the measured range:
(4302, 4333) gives 4.8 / 3.11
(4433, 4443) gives 0.5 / 3.96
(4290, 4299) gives 0.3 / 3.46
